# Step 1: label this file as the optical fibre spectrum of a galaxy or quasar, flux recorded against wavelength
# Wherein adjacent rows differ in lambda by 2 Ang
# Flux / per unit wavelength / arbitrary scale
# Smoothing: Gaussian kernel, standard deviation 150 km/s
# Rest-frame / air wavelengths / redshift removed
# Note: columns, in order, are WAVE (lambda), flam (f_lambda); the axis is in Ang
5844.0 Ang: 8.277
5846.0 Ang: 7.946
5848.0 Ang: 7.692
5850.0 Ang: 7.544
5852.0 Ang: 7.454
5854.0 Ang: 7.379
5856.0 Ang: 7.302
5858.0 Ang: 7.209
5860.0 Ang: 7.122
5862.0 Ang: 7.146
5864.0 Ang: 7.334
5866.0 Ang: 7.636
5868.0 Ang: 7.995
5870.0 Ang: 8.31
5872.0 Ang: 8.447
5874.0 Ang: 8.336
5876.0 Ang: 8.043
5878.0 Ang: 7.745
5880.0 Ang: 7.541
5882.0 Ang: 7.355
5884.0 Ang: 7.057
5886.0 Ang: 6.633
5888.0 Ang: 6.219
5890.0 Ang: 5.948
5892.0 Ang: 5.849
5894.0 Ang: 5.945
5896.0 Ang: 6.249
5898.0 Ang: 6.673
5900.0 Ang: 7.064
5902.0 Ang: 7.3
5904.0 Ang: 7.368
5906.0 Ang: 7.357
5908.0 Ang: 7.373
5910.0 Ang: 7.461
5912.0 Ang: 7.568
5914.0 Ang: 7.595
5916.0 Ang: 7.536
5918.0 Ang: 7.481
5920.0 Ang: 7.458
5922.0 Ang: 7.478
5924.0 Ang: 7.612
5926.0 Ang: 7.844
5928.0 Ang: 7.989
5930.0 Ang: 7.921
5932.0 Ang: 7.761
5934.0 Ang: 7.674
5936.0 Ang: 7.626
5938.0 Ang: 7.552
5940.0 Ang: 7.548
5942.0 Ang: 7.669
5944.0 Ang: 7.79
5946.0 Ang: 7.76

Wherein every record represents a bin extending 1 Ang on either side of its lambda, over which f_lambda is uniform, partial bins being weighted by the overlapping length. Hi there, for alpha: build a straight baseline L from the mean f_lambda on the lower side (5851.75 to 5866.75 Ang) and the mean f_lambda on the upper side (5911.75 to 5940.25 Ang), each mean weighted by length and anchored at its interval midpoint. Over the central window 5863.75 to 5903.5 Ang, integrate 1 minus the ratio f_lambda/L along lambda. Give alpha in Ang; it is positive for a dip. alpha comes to 1.3 Ang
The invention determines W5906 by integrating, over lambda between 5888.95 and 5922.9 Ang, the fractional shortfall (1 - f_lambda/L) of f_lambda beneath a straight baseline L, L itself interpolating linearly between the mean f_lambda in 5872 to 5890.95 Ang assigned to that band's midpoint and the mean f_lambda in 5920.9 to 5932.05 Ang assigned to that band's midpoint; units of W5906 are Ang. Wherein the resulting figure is 2.29 Ang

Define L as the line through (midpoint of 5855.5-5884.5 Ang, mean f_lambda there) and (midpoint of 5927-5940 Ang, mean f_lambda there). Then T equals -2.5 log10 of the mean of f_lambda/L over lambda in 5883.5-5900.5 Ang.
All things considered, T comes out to 0.20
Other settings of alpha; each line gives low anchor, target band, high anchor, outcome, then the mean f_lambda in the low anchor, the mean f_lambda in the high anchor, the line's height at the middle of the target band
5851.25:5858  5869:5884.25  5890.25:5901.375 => -2.39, 7.35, 6.36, 6.82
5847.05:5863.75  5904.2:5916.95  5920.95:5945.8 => 0.22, 7.35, 7.71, 7.6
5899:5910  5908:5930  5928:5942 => -0.33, 7.31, 7.7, 7.49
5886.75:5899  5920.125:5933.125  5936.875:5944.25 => -1.00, 6.16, 7.62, 7.2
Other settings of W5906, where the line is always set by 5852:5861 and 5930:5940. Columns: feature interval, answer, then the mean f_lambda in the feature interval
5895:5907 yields 0.80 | 7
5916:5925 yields 0.10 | 7.51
